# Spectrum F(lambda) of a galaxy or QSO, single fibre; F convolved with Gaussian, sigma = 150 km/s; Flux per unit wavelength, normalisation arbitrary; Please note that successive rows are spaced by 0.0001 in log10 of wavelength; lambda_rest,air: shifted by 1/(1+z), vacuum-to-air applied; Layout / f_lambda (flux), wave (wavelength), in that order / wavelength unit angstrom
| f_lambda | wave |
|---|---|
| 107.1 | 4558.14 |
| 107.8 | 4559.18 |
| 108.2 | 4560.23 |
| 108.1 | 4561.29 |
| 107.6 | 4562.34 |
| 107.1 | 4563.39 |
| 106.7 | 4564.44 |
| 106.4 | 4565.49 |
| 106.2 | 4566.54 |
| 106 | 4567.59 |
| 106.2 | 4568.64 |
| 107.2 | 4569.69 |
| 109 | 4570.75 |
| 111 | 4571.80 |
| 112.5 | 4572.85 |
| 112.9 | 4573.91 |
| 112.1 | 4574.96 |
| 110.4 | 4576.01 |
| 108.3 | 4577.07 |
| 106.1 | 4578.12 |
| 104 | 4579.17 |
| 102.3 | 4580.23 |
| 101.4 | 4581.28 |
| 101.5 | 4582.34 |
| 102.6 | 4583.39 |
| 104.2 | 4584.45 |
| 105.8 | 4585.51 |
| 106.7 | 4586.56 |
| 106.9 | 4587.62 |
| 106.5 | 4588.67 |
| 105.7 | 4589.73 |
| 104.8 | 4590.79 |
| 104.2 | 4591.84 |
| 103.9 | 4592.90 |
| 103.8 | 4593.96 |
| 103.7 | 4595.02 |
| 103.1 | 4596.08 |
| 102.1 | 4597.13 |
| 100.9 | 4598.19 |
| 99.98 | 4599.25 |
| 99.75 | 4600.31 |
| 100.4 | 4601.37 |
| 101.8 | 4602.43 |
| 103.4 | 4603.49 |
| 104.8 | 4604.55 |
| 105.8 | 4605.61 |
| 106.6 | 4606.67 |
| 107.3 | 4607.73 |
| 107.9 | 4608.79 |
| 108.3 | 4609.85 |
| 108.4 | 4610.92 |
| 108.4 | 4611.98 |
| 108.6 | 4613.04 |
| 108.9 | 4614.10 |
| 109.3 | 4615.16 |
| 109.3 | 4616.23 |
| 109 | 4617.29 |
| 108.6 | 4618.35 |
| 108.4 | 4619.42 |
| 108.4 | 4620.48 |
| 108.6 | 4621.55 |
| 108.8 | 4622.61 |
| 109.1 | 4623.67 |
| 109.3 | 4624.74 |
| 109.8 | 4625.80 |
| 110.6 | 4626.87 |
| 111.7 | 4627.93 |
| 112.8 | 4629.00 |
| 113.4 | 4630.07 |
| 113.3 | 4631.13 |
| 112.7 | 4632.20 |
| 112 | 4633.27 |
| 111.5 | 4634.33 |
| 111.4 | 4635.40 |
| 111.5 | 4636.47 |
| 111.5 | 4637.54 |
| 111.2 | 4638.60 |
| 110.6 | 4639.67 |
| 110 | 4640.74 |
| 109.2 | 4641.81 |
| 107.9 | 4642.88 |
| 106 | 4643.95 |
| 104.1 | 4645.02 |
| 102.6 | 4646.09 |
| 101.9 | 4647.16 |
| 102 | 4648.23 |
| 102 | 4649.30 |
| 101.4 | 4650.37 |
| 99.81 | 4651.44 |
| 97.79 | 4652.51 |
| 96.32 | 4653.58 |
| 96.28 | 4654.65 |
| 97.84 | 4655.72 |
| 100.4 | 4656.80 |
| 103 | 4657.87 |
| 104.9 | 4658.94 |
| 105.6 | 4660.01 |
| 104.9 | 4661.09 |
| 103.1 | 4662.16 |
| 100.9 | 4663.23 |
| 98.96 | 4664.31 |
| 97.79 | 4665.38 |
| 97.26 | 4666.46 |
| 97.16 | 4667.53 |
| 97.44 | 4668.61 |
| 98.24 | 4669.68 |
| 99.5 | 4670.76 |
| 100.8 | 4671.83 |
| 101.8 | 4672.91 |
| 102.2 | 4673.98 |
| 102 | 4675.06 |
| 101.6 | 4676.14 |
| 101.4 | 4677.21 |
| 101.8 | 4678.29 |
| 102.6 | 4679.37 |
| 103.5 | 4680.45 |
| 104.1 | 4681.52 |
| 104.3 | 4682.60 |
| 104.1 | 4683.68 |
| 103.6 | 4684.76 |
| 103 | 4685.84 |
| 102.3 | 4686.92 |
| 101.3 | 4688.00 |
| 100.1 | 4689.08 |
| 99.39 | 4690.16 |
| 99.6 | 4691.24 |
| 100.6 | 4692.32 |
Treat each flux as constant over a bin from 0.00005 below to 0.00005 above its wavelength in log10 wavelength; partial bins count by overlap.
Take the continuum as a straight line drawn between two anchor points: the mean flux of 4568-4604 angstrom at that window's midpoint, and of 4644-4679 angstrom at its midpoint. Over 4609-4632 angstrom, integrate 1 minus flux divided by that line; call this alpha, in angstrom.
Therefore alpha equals -1.5 angstrom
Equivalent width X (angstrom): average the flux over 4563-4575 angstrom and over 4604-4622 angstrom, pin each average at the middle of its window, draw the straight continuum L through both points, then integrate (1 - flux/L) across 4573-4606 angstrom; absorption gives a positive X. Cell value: 1.1 angstrom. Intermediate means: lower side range 109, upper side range 108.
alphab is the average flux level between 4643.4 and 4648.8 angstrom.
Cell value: 103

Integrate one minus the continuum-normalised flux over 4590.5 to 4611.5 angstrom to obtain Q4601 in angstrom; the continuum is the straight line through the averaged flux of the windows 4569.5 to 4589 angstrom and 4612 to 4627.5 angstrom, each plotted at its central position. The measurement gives 0.78 angstrom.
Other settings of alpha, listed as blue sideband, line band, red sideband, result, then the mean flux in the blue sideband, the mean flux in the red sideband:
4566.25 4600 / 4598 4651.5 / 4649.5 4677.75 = -2.4 angstrom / 106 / 100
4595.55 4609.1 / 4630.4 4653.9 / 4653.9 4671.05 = -1.3 angstrom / 103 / 100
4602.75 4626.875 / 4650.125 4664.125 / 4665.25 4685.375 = 0.3 angstrom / 108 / 101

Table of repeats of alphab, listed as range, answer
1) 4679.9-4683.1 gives 104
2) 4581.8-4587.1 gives 104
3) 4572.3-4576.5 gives 112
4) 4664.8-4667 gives 97.7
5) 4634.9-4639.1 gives 111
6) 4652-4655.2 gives 96.9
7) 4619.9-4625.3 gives 109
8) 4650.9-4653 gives 98.9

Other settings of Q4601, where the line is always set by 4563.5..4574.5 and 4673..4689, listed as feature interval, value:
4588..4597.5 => 0.3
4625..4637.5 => -0.8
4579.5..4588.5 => 0.3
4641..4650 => 0.0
